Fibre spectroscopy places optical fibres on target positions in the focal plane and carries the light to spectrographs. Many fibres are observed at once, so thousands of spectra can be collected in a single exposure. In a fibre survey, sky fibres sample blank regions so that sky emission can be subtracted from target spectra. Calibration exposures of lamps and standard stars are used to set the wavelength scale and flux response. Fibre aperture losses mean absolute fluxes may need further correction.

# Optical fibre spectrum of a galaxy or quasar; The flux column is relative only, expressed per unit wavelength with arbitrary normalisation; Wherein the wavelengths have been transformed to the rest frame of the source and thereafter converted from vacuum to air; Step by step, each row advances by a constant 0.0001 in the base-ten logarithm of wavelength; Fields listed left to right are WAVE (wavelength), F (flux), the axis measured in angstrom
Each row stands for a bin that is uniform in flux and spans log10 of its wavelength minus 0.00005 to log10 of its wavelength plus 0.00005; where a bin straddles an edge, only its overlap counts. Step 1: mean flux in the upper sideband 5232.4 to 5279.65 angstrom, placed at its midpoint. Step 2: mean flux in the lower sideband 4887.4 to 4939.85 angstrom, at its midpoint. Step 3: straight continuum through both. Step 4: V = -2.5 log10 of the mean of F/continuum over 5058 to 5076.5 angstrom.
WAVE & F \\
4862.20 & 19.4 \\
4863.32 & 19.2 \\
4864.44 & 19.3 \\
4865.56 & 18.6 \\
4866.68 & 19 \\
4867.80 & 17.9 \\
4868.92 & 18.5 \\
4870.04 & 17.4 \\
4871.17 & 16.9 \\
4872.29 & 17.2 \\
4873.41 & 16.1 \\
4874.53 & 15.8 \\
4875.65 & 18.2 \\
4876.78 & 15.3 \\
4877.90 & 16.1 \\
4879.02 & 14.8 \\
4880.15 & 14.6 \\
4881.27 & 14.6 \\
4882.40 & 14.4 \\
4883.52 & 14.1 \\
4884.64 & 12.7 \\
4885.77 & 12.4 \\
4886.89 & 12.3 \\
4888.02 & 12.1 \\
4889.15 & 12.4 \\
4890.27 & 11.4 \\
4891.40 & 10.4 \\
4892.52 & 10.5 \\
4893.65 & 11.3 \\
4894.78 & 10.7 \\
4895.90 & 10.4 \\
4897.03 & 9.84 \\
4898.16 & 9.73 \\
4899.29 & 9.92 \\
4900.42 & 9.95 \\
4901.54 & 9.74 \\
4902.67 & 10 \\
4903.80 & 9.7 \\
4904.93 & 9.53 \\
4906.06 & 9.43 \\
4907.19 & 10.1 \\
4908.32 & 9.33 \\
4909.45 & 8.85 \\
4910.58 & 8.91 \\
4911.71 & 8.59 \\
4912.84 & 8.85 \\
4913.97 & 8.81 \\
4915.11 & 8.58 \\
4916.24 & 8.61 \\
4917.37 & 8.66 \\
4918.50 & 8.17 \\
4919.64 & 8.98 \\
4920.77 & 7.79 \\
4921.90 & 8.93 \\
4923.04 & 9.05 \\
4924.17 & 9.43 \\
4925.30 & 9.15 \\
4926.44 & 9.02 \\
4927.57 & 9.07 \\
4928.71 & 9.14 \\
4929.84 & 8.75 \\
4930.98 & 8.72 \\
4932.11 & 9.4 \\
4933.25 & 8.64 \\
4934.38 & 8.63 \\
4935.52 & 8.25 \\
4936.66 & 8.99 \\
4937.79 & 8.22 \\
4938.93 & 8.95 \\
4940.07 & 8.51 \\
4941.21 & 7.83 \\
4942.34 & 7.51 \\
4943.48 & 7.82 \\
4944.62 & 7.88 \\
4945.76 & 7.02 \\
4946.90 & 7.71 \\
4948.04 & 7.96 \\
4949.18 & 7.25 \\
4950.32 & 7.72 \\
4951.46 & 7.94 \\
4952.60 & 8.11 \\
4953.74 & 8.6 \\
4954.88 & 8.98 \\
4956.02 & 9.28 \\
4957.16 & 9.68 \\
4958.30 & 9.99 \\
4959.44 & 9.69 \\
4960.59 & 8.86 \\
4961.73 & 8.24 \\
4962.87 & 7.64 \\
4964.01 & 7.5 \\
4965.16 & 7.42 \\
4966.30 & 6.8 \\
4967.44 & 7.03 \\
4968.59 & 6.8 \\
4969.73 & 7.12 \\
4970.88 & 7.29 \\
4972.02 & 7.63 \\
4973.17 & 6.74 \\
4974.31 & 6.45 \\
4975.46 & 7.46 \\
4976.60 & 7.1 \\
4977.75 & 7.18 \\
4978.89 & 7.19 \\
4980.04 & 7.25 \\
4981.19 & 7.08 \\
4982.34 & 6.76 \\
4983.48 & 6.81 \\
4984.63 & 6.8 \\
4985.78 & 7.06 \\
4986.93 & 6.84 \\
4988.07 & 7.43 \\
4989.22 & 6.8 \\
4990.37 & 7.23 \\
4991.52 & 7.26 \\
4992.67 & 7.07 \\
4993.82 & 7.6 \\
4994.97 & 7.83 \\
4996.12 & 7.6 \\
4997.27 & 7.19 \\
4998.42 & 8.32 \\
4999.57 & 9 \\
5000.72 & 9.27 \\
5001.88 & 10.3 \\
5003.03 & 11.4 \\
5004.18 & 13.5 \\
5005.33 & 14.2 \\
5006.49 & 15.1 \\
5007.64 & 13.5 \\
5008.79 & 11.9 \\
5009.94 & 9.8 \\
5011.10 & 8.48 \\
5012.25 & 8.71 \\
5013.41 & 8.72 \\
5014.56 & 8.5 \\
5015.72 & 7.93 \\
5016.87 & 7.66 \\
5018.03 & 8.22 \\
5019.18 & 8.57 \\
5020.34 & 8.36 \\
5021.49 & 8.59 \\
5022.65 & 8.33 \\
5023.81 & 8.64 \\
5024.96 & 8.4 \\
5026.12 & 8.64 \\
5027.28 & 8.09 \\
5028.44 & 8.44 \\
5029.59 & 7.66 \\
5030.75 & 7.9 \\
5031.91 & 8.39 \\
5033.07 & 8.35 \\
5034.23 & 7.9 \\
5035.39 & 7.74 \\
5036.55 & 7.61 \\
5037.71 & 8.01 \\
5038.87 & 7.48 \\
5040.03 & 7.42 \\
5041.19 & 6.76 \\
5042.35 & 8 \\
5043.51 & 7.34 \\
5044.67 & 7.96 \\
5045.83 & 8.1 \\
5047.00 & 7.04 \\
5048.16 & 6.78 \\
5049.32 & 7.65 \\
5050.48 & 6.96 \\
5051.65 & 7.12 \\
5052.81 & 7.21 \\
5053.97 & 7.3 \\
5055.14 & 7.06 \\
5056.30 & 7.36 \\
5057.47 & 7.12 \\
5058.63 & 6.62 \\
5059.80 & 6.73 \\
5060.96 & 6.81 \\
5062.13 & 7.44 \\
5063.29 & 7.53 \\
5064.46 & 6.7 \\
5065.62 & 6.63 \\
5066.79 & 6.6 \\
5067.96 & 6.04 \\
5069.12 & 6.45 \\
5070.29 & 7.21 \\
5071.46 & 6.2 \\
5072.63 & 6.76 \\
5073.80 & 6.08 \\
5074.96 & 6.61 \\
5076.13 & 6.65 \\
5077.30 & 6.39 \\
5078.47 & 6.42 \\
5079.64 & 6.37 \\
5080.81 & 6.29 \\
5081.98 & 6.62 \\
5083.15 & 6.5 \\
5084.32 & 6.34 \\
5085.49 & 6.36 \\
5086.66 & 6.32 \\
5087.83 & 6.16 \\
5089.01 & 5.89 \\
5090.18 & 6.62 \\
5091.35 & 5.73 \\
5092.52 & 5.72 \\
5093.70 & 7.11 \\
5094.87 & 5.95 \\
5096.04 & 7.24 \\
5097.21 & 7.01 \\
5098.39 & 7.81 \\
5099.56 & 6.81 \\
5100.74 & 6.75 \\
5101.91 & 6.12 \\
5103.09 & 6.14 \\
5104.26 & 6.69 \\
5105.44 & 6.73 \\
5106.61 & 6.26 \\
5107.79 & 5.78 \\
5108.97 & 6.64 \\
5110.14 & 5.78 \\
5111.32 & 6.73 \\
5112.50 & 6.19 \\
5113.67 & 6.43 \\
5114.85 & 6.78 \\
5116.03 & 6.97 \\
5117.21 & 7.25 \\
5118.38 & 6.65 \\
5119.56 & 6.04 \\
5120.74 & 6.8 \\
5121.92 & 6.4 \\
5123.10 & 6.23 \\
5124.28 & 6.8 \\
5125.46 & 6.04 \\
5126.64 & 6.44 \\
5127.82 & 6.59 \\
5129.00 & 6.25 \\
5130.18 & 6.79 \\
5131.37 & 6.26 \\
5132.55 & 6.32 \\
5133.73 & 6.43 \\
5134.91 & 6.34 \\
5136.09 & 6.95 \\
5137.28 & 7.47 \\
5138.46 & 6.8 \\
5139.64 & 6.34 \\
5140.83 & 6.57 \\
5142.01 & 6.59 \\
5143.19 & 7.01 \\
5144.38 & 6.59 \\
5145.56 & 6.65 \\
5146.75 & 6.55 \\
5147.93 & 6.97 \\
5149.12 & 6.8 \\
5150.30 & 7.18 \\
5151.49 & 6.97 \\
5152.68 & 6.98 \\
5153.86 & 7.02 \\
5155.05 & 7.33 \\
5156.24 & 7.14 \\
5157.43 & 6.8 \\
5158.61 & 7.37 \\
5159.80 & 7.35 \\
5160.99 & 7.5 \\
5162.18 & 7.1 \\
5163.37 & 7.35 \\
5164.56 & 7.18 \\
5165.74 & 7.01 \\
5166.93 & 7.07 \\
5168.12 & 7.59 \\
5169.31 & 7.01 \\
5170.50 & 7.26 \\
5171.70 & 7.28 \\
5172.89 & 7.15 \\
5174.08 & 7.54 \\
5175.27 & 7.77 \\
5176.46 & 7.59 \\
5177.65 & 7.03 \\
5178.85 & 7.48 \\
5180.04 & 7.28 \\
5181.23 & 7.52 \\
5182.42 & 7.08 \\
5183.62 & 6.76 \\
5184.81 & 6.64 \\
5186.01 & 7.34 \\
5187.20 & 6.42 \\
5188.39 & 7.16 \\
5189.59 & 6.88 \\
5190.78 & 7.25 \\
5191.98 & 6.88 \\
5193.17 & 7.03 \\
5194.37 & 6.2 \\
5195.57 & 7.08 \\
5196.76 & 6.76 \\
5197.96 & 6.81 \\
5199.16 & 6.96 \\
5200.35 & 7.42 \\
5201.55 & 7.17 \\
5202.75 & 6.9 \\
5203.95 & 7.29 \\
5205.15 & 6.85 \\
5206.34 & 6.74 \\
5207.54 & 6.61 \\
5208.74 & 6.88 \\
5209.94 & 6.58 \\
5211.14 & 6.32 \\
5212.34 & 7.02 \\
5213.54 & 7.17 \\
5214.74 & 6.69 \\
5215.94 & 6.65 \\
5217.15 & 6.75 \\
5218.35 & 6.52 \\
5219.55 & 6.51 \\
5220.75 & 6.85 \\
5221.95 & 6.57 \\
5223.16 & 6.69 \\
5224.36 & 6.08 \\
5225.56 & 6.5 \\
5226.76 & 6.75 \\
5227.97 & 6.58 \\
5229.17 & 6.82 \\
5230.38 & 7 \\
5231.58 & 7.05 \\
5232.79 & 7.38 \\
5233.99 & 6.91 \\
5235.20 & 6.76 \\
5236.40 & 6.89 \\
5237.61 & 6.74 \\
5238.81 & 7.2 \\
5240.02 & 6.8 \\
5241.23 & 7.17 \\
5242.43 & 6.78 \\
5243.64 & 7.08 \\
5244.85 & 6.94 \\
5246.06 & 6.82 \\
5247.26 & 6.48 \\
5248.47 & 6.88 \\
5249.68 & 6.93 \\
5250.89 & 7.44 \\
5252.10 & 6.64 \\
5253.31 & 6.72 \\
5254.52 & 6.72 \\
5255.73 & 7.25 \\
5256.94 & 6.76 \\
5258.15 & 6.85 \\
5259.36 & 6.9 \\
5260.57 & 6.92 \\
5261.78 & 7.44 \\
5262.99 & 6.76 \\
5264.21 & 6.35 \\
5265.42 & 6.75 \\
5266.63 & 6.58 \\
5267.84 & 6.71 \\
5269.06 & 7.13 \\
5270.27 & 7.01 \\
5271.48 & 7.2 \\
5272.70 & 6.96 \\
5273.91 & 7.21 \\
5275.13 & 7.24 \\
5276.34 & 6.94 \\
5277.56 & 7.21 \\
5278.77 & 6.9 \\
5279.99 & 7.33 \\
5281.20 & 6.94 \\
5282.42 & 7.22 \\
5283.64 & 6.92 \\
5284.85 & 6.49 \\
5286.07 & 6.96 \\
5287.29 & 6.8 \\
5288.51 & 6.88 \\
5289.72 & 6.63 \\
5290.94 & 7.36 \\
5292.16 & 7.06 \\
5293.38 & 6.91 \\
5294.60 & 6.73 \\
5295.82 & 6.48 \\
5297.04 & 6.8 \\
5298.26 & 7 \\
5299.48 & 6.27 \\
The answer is 0.23 mag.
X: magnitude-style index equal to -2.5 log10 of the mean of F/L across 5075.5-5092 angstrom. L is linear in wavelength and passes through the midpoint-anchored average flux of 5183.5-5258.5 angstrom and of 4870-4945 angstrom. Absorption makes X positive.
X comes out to 0.32 mag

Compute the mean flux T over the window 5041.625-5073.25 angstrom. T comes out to 7.06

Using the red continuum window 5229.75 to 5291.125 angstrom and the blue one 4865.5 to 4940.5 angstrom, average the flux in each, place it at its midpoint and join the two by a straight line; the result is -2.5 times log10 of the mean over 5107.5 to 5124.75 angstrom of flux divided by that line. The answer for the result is 0.31 mag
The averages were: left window 11.3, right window 6.94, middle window 6.51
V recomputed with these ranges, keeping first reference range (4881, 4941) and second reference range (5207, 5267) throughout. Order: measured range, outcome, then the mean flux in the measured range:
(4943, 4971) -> 0.171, 8.02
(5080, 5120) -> 0.238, 6.48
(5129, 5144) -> 0.166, 6.64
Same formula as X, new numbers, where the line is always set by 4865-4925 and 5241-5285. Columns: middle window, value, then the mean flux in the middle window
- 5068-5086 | 0.41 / 6.47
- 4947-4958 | 0.31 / 8.4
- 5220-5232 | 0.12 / 6.68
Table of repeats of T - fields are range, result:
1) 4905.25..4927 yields 8.91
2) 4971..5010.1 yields 8.53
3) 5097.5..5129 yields 6.53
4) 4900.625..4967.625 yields 8.62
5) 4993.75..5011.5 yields 10.4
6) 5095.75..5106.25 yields 6.79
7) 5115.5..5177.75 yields 6.9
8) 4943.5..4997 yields 7.6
